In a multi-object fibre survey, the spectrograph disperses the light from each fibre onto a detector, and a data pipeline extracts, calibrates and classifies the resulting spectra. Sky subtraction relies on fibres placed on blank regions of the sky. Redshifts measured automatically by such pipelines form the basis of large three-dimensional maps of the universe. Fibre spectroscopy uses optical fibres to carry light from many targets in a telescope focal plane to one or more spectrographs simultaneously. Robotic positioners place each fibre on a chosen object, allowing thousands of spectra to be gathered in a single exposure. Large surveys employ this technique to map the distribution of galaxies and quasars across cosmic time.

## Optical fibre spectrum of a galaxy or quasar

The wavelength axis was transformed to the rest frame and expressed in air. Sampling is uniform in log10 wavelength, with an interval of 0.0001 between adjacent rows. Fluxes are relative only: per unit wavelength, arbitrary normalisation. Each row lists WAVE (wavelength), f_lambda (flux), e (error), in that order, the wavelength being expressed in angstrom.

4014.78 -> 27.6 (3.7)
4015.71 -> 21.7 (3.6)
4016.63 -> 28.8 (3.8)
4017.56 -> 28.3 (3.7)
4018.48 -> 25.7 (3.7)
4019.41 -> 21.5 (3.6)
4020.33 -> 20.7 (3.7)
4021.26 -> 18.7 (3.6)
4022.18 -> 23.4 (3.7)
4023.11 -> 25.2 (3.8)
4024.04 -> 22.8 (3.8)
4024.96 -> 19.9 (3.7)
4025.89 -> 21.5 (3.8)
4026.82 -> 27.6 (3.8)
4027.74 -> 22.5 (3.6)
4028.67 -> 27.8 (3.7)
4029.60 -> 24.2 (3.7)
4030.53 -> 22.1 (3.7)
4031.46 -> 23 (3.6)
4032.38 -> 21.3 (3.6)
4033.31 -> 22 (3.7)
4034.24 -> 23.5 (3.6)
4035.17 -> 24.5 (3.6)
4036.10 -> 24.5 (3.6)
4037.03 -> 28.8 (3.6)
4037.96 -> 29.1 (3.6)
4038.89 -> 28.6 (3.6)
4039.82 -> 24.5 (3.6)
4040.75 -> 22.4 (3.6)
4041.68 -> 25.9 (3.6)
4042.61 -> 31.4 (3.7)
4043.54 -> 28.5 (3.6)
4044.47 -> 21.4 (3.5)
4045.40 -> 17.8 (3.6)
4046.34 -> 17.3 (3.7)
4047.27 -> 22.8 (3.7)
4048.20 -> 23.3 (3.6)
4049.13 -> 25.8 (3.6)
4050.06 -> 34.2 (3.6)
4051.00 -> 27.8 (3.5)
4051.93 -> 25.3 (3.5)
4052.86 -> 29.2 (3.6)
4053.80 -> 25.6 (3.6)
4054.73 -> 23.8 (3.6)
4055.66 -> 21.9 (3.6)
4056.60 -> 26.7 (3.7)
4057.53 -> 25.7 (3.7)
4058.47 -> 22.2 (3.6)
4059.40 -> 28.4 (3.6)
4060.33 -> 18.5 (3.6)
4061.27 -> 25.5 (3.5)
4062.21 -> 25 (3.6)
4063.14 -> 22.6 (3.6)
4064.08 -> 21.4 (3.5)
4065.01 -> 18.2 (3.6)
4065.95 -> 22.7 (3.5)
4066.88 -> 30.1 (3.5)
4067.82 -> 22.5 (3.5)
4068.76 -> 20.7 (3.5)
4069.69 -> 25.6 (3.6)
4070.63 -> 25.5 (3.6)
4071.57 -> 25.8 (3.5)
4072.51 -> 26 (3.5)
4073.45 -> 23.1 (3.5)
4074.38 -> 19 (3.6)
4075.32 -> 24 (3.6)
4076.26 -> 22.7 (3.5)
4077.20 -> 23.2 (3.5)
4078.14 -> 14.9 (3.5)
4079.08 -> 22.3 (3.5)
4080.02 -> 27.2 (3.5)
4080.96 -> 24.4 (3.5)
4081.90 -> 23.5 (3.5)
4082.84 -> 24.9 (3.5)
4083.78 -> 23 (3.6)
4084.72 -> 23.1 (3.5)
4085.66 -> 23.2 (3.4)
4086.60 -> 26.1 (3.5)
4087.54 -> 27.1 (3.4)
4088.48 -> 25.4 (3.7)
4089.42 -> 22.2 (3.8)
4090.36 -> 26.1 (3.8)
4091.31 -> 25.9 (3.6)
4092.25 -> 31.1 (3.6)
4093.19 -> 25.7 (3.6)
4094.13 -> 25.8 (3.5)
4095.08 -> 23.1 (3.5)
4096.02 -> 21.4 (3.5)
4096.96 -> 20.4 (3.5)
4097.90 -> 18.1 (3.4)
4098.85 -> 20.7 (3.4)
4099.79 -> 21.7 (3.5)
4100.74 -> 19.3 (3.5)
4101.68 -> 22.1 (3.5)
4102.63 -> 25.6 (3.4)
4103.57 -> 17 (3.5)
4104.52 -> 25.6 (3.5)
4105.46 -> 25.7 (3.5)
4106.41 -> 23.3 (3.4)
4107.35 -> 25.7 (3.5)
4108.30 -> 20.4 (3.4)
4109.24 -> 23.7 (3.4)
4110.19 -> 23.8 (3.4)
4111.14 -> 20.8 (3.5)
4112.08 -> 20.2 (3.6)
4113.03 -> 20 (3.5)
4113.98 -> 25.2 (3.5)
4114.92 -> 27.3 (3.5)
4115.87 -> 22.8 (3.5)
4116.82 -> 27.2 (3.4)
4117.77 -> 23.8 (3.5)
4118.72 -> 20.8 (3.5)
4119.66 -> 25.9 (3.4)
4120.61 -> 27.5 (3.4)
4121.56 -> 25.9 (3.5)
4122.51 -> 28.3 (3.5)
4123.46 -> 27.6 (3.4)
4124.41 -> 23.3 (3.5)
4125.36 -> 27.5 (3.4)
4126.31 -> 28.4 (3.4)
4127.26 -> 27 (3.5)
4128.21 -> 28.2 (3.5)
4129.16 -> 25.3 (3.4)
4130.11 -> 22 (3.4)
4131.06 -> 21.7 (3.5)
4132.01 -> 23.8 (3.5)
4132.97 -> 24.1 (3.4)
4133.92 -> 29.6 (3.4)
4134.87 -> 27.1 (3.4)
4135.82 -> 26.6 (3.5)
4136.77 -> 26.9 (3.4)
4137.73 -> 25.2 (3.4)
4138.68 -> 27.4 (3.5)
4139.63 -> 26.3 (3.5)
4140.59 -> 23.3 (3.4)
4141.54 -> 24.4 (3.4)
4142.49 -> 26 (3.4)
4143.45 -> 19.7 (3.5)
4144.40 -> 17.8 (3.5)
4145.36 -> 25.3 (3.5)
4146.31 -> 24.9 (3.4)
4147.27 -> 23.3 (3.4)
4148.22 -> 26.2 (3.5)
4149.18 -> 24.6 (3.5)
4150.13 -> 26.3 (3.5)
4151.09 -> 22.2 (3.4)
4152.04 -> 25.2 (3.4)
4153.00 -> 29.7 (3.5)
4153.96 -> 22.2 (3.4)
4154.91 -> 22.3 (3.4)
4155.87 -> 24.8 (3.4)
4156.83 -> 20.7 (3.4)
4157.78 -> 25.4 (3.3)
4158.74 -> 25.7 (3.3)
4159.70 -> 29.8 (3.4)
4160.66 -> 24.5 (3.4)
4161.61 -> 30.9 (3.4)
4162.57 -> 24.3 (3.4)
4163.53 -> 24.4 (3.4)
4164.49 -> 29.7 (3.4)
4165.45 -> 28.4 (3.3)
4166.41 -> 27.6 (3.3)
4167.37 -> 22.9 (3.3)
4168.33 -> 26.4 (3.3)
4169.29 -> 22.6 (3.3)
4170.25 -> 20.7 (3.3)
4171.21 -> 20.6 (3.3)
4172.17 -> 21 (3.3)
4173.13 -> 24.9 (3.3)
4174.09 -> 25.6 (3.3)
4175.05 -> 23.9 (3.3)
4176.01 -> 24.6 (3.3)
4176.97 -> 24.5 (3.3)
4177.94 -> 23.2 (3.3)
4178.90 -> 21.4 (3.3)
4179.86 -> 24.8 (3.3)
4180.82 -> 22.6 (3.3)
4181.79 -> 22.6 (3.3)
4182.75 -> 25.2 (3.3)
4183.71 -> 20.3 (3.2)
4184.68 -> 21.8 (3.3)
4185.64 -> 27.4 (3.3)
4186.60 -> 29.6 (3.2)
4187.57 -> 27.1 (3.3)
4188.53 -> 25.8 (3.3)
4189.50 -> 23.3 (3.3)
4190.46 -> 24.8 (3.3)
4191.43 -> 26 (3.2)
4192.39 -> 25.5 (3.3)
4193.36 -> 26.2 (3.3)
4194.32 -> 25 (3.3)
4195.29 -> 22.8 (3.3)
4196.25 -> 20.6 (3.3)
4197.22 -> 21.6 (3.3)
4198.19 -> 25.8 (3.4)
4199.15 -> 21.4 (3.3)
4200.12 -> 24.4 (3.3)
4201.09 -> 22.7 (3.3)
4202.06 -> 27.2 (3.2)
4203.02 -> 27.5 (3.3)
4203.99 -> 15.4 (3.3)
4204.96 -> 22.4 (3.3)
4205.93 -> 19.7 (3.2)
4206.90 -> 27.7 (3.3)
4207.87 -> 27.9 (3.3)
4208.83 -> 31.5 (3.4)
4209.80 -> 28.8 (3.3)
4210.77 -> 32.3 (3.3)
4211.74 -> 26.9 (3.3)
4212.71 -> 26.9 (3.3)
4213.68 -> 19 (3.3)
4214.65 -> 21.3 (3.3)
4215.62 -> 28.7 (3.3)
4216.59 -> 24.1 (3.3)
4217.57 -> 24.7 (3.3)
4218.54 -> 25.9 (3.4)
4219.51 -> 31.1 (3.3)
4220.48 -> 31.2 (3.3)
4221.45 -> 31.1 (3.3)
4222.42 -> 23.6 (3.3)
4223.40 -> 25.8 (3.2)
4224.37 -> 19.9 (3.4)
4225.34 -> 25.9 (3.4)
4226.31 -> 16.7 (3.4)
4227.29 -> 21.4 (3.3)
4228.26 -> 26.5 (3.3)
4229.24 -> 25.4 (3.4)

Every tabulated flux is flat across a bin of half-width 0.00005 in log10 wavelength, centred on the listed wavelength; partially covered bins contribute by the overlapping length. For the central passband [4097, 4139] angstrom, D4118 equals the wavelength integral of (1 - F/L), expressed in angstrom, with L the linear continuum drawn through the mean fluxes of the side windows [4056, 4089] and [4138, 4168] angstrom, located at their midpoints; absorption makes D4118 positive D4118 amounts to 0.4 angstrom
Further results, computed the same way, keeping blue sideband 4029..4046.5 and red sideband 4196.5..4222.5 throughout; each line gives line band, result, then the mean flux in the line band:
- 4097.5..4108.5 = 1.2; 22.2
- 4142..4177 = 0.9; 24.6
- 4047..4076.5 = 0.1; 24.4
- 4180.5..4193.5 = 0.3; 24.9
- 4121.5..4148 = -0.2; 25.2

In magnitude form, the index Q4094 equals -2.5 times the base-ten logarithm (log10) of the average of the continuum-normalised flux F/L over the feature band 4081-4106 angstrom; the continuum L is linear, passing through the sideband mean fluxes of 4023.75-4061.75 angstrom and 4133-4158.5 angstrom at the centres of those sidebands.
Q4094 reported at 0.05 mag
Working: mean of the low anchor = 24.6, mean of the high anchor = 24.7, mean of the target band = 23.6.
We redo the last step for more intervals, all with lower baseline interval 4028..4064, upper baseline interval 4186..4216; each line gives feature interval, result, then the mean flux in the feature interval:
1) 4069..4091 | 0.04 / 23.8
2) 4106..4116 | 0.08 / 23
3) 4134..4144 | -0.02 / 25.4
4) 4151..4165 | -0.03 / 25.6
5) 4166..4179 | 0.06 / 23.6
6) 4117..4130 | -0.05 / 26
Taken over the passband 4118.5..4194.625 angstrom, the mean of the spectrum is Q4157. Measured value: 25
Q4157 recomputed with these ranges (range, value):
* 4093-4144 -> 24.2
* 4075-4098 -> 23.9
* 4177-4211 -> 24.6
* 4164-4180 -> 24.3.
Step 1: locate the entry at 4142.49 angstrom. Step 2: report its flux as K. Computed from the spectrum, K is 26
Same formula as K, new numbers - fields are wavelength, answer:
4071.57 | 25.8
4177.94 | 23.2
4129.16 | 25.3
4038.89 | 28.6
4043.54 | 28.5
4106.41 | 23.3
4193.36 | 26.2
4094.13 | 25.8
